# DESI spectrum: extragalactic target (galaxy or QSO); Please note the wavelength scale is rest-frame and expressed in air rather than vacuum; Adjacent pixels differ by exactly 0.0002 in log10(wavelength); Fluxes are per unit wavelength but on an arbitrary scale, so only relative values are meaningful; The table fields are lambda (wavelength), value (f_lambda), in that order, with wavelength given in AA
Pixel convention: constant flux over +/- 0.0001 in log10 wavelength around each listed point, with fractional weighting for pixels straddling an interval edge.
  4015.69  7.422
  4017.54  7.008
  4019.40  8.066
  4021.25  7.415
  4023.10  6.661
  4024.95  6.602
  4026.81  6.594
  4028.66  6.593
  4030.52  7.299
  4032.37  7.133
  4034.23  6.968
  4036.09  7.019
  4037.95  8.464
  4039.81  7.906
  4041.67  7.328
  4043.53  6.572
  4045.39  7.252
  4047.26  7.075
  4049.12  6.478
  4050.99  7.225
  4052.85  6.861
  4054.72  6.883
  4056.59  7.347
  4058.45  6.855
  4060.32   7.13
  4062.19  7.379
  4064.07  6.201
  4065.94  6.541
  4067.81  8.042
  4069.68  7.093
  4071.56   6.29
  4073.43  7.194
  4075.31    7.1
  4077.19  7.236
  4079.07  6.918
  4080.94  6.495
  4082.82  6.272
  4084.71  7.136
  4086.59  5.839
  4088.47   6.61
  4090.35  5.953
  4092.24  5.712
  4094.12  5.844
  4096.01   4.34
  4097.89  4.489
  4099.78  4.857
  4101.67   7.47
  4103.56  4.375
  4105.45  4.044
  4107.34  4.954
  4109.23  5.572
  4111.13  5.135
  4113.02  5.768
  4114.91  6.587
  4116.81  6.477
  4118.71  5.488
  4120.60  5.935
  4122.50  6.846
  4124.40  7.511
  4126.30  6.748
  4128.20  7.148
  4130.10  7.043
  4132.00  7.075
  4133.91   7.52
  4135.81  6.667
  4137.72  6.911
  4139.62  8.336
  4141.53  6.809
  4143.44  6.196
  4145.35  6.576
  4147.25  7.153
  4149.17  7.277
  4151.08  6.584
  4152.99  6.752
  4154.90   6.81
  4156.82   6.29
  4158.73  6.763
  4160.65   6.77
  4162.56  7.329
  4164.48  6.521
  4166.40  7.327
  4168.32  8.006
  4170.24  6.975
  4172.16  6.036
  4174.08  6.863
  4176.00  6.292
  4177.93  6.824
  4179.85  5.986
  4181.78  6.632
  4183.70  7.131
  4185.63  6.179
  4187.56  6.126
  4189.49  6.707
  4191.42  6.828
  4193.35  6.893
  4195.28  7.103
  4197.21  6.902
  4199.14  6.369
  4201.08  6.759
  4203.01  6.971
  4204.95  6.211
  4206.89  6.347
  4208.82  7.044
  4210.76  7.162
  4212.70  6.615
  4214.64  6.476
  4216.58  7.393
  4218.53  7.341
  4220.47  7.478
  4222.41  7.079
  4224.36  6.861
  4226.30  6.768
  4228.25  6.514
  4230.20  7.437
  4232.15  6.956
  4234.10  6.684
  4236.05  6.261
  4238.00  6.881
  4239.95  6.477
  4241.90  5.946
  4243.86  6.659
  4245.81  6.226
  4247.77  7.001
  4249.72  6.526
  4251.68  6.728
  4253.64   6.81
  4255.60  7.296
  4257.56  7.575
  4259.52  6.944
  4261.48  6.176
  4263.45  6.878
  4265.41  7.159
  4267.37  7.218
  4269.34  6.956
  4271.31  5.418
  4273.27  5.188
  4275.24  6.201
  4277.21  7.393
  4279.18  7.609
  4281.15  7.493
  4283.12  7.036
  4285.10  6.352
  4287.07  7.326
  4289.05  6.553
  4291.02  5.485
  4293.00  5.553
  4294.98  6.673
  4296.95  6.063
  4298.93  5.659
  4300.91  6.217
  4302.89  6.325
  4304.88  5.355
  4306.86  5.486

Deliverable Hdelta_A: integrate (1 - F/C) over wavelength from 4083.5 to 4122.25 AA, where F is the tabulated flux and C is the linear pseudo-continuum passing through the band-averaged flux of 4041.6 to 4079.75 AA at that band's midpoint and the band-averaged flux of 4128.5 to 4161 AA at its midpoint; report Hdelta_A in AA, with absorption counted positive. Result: 7.25 AA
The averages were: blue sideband 6.99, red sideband 6.92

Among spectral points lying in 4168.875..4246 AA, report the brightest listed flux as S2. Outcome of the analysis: 7.478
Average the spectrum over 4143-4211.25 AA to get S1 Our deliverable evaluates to 6.74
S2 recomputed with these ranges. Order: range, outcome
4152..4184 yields 8.006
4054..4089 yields 8.042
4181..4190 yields 7.131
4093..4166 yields 8.336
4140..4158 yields 7.277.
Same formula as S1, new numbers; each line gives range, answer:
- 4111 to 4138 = 6.63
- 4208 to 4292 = 6.78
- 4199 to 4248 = 6.77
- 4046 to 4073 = 6.97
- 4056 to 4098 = 6.56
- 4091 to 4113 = 5.2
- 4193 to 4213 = 6.76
